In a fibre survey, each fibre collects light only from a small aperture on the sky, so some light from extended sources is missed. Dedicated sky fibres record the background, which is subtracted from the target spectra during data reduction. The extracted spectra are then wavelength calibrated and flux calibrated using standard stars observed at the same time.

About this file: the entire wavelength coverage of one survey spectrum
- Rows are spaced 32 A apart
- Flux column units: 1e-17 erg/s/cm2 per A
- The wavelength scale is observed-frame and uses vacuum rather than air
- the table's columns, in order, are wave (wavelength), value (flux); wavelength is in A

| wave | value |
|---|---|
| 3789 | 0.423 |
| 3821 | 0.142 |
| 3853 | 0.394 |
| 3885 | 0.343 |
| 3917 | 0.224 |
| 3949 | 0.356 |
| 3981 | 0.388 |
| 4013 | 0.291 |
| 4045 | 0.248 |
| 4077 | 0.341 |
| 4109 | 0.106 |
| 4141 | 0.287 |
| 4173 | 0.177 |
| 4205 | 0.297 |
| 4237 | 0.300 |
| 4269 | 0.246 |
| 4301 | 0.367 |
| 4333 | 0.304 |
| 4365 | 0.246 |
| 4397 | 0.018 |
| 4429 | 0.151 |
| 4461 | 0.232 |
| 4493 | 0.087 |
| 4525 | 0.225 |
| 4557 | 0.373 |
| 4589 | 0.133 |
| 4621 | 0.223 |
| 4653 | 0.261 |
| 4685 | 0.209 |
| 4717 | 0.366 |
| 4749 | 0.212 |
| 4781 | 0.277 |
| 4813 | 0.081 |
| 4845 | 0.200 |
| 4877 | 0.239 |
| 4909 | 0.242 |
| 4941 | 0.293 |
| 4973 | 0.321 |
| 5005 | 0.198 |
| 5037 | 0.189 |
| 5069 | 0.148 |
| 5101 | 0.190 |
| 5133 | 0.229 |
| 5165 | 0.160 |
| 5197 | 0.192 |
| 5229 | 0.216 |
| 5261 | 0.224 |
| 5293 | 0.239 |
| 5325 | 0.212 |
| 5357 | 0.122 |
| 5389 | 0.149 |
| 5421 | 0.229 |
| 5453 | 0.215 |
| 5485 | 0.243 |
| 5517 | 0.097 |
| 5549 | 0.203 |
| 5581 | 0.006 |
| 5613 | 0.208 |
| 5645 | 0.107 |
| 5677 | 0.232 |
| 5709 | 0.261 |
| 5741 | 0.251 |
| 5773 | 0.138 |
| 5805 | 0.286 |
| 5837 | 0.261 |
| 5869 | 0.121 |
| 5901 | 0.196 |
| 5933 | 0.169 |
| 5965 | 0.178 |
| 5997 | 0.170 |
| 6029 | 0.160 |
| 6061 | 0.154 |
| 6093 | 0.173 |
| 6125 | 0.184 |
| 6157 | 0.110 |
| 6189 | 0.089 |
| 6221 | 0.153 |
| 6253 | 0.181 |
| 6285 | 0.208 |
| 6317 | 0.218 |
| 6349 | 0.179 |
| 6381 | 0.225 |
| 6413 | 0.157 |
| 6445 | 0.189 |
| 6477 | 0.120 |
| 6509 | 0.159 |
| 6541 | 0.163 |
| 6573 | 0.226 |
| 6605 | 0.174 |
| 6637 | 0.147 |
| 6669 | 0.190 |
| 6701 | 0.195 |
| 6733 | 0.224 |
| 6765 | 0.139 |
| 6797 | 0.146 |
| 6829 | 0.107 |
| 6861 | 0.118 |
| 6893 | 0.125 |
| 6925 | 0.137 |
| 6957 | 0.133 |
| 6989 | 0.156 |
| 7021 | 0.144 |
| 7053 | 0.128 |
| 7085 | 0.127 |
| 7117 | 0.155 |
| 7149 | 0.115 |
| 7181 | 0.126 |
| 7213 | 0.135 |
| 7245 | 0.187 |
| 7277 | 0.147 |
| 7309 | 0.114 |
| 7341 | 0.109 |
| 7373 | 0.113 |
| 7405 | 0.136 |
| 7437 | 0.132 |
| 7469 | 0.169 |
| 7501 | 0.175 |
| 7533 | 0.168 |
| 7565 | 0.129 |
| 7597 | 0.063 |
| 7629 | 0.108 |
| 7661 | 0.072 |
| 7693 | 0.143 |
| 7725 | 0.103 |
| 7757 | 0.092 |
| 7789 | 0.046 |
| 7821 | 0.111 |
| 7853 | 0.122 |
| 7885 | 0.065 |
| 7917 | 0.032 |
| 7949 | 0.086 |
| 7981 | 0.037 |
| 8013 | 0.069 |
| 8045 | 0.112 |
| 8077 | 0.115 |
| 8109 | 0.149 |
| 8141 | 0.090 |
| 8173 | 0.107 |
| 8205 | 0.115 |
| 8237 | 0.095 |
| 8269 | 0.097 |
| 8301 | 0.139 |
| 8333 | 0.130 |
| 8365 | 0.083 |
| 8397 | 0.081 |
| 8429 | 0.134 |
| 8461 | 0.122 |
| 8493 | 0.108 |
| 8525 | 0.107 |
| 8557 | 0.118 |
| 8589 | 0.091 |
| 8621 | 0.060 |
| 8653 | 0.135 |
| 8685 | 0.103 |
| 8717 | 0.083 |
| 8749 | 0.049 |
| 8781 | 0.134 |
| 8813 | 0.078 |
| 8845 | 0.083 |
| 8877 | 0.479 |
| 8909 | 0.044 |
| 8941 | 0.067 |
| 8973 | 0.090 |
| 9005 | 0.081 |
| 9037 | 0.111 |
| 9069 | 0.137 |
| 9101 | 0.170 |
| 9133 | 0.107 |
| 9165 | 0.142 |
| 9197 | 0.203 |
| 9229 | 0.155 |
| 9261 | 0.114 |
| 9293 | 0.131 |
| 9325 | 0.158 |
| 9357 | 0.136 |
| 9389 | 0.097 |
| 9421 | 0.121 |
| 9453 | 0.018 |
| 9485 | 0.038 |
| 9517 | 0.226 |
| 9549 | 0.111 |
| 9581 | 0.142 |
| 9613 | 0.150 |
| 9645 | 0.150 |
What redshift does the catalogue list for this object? 1.379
